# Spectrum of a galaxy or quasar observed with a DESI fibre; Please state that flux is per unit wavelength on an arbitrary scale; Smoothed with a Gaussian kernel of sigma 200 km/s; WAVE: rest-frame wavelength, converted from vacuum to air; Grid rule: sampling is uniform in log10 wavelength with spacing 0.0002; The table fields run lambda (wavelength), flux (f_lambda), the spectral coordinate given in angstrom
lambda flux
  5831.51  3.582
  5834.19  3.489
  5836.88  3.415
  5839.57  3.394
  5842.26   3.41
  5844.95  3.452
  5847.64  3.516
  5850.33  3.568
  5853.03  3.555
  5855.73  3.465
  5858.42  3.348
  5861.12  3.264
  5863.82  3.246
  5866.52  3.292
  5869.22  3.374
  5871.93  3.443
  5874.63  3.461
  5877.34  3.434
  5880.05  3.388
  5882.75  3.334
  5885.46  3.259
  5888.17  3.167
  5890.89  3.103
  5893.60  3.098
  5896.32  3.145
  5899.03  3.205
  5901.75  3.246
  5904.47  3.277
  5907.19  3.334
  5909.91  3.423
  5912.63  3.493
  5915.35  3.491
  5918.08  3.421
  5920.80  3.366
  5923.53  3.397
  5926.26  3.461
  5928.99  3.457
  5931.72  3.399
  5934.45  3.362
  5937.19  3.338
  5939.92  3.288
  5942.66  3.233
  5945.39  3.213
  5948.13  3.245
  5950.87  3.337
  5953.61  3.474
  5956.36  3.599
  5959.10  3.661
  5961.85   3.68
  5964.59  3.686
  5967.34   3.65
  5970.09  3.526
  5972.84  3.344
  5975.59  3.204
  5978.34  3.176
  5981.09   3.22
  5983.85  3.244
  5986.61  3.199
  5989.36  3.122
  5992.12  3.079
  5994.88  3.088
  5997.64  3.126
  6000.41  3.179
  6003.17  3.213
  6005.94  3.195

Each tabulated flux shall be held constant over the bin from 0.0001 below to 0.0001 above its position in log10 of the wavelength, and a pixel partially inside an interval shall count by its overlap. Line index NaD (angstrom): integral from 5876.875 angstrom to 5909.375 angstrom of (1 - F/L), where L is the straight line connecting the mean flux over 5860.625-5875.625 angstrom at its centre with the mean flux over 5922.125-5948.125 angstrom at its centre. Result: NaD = 0.96 angstrom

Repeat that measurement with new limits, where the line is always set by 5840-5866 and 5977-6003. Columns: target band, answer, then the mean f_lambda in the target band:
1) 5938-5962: -1.2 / 3.4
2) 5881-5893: 0.5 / 3.22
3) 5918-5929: -0.4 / 3.42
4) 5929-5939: -0.3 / 3.38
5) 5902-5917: -0.4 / 3.39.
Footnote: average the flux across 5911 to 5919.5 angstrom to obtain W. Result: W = 3.47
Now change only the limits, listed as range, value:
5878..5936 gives 3.33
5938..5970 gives 3.46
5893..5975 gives 3.4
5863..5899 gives 3.29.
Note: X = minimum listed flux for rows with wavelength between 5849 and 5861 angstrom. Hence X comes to 3.348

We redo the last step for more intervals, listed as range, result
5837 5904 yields 3.098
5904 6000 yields 3.079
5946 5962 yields 3.245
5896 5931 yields 3.145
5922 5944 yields 3.233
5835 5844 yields 3.394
